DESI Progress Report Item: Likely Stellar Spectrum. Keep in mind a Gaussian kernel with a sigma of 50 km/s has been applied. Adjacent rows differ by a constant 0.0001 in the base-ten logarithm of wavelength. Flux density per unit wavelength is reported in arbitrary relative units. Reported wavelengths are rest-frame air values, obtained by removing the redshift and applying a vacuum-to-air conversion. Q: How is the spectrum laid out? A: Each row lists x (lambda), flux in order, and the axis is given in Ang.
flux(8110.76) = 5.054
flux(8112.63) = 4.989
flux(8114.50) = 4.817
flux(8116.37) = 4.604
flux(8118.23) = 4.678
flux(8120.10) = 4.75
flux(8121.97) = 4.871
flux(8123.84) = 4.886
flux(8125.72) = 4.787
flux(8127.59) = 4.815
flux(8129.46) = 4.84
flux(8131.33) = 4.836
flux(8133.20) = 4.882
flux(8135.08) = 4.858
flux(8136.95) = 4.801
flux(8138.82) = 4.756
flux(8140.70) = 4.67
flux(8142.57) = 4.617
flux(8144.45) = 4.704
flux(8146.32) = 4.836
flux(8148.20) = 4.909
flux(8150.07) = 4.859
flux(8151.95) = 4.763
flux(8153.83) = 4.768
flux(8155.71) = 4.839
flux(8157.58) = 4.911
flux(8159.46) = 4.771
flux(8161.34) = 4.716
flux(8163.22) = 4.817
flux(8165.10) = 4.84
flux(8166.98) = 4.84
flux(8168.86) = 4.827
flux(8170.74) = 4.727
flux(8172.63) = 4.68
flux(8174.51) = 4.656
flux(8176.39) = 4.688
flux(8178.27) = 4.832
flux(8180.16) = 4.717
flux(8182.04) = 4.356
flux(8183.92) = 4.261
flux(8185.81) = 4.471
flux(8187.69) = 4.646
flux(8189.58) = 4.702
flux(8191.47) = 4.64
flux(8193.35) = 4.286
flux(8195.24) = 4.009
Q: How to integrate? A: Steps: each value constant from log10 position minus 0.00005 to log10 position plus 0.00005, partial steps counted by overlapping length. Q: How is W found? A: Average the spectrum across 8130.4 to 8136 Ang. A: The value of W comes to 4.85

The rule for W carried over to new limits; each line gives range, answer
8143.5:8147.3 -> 4.77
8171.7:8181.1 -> 4.72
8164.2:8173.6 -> 4.78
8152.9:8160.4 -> 4.82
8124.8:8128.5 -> 4.8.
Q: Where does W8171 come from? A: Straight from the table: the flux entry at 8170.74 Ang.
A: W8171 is 4.727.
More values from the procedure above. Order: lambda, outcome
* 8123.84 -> 4.886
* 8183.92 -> 4.261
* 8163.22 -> 4.817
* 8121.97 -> 4.871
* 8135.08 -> 4.858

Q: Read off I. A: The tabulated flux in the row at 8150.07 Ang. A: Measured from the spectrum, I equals 4.859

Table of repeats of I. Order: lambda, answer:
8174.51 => 4.656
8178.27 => 4.832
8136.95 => 4.801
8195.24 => 4.009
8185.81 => 4.471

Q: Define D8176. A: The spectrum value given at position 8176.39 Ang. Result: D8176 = 4.688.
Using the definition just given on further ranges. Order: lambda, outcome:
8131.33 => 4.836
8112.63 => 4.989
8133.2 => 4.882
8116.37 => 4.604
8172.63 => 4.68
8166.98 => 4.84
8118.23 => 4.678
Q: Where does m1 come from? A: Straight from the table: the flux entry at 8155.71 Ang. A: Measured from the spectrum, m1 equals 4.839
